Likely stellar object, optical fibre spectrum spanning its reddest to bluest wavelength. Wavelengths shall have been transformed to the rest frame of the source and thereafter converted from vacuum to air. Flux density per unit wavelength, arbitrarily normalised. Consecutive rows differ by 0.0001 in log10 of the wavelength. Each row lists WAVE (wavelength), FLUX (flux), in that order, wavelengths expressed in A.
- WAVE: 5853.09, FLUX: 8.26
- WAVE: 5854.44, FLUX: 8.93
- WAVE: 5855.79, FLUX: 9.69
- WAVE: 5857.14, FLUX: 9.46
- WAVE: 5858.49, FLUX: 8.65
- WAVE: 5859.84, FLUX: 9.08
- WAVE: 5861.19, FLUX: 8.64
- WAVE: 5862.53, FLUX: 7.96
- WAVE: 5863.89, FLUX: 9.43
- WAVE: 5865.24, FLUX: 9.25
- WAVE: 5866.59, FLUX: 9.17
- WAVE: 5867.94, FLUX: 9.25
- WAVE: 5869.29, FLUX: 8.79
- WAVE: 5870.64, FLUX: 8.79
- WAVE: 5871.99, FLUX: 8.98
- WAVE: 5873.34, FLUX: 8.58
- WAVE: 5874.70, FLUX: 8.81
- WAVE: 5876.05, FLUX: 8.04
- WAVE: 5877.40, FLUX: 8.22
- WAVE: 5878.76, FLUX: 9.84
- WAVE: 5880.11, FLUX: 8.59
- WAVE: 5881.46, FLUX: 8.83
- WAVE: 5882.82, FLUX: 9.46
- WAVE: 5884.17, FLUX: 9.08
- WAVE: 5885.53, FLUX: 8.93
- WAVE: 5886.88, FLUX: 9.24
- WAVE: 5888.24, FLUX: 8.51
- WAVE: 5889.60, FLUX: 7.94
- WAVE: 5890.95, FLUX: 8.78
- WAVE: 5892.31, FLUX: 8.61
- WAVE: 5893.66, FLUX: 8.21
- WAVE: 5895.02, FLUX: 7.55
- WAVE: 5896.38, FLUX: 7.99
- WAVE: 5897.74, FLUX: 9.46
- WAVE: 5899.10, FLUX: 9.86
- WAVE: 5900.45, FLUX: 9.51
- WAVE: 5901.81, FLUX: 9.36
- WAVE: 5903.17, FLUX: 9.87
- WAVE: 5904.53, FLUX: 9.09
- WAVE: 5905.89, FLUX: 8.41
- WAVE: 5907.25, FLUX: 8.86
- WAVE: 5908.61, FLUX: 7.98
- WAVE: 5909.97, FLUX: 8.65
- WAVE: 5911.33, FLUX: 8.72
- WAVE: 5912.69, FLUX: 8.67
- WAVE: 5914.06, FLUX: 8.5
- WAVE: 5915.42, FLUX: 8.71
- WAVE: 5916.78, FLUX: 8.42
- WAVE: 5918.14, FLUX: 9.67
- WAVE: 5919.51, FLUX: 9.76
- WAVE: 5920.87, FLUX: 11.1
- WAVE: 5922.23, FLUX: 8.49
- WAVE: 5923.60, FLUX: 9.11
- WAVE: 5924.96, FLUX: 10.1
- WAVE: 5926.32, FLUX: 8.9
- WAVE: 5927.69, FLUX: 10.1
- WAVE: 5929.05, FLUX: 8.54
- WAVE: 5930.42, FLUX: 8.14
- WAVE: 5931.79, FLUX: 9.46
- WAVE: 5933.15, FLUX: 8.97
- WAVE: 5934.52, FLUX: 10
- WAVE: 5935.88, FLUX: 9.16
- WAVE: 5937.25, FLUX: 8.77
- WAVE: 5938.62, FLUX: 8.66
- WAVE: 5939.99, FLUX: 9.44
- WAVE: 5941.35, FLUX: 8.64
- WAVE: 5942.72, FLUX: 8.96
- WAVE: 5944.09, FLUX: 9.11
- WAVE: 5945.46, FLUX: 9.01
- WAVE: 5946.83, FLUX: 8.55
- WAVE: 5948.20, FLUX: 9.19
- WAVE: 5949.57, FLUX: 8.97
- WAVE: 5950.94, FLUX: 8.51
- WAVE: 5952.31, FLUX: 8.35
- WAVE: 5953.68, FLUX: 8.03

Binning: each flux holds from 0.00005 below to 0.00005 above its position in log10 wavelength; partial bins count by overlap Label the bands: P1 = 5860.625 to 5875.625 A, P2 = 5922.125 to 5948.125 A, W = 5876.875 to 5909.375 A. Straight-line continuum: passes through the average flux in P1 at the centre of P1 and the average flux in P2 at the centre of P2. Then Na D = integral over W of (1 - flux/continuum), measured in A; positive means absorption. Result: 0.4 A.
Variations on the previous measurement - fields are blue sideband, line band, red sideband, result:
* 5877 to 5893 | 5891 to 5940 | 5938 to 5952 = -0.8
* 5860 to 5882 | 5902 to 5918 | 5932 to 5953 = 0.2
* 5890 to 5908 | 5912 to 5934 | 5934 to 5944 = -0.4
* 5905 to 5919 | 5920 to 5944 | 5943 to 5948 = -1.1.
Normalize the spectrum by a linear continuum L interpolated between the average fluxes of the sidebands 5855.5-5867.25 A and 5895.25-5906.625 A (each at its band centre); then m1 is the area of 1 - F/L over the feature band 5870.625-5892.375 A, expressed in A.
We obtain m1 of 0.7 A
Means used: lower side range 9.01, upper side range 9.13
